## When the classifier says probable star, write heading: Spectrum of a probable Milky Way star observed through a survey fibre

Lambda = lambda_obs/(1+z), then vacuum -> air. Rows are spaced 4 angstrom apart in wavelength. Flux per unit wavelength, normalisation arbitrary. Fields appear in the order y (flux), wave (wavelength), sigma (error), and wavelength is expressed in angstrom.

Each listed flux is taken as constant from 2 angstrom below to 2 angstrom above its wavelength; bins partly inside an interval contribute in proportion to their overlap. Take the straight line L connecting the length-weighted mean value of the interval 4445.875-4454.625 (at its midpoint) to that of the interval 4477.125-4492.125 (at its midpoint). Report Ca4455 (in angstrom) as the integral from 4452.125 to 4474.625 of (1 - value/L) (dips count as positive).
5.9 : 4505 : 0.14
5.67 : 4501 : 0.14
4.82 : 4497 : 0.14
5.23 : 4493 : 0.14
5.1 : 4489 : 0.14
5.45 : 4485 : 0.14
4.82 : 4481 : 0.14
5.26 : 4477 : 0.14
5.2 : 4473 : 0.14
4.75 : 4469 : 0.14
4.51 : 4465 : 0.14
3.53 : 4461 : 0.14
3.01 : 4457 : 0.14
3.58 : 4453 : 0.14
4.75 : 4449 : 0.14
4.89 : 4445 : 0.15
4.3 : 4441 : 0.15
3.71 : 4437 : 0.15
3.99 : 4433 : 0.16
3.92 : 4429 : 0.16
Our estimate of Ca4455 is 2.6 angstrom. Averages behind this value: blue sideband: 4.28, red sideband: 5.15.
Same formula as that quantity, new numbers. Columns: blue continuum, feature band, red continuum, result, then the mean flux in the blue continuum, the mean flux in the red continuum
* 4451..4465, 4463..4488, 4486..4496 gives -3.50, 3.54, 5.16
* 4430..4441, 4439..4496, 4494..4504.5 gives 0.50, 3.94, 5.34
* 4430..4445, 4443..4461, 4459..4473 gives 1.06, 4.11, 4.4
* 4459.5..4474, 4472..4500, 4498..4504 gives -0.36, 4.48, 5.57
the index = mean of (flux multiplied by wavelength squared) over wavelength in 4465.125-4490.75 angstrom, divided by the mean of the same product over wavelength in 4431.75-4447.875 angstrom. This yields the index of 1.2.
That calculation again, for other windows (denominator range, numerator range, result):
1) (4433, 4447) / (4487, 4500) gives 1.23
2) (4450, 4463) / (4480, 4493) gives 1.50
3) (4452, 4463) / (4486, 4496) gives 1.56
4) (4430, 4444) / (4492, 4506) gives 1.36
